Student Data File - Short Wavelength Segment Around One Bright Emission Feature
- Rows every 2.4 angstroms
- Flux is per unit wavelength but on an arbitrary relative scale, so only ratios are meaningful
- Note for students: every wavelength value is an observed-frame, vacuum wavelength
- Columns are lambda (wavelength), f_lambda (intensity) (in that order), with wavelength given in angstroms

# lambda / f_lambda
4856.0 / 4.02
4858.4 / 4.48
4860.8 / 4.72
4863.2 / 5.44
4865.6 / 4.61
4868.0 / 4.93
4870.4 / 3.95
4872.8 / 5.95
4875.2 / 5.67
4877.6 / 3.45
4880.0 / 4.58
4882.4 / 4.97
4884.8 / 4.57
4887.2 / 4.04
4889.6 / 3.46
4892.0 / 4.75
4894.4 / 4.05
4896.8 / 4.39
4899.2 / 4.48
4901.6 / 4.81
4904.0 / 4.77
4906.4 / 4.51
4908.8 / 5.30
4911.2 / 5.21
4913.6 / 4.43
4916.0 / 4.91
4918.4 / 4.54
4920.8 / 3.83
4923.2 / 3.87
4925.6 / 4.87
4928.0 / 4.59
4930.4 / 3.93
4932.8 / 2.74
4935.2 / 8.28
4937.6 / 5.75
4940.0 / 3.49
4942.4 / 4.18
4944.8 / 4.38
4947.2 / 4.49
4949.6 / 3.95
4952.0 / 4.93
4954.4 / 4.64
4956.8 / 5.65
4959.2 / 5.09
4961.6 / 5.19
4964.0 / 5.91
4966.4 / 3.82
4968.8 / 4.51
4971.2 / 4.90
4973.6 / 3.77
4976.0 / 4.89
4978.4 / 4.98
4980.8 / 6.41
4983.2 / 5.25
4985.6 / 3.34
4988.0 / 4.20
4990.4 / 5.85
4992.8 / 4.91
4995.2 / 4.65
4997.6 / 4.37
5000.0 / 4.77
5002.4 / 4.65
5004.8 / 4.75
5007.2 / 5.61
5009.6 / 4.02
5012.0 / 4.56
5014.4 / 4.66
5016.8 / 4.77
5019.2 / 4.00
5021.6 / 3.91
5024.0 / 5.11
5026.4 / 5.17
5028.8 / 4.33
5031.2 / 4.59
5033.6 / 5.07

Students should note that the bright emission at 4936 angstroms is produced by H-gamma 4340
